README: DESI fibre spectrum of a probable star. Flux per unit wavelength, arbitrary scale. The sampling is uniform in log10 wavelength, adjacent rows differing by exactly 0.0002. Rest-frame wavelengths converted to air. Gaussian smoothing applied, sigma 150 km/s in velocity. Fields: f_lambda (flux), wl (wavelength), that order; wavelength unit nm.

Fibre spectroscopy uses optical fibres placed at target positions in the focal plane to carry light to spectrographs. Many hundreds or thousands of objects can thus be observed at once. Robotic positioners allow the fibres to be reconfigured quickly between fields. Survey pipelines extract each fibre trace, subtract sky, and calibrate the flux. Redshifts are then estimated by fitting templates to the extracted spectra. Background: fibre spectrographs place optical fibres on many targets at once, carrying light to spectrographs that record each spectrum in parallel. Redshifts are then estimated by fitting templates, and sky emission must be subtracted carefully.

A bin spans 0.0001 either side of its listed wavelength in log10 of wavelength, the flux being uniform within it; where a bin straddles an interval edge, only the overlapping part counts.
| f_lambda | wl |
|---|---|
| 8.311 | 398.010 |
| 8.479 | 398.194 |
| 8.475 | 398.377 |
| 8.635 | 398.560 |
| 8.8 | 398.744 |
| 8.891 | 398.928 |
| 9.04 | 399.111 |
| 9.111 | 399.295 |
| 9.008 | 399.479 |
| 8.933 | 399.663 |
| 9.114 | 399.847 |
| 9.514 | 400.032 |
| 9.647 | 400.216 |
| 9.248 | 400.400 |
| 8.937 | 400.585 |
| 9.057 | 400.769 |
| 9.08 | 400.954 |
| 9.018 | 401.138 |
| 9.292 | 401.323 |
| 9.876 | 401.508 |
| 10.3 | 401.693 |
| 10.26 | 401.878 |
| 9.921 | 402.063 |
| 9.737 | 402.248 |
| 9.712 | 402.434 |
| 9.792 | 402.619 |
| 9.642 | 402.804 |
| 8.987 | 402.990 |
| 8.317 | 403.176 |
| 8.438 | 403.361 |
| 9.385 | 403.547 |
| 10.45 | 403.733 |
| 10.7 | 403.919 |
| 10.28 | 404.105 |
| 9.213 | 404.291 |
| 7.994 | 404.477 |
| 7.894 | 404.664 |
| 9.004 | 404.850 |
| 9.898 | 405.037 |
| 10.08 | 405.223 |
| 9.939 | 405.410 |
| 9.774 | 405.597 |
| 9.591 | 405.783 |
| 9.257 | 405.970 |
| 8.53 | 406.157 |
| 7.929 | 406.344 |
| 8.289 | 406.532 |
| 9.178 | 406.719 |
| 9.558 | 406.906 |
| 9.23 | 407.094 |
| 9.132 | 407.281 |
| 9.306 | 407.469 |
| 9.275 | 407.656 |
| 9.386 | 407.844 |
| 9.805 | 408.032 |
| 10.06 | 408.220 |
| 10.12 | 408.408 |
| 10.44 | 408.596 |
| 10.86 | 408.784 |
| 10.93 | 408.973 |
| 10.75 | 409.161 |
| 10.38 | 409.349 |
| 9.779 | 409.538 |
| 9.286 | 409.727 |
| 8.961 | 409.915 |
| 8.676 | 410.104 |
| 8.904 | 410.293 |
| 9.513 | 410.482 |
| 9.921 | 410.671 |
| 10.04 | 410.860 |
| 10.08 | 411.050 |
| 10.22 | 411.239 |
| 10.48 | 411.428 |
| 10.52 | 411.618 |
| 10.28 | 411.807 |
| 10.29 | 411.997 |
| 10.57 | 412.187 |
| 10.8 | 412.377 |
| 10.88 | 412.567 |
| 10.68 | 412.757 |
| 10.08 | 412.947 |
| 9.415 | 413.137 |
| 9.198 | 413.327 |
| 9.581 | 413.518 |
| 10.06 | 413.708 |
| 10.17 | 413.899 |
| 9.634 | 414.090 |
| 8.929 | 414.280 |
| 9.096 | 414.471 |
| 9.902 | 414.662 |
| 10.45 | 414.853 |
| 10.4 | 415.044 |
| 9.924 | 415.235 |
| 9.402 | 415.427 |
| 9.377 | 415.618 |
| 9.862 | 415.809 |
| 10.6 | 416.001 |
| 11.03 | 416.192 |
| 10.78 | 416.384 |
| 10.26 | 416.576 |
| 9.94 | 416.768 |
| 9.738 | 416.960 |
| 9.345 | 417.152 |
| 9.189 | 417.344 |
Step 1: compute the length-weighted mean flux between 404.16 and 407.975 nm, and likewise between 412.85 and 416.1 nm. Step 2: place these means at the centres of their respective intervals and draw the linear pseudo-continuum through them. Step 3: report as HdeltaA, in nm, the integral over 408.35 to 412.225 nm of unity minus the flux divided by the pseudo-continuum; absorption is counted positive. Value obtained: -0.24 nm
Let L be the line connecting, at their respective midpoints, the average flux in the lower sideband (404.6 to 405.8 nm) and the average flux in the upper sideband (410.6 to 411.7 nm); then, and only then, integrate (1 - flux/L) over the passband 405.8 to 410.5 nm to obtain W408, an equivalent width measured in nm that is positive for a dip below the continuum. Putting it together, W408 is 0.16 nm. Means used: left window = 9.49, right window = 10.2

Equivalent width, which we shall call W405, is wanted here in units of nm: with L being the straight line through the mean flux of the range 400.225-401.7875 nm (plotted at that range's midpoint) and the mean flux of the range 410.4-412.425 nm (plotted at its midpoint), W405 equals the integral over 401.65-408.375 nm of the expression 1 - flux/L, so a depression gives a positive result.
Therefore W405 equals 0.21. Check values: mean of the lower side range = 9.37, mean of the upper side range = 10.2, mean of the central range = 9.39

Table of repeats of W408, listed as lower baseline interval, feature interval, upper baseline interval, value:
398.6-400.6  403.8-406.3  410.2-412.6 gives 0.06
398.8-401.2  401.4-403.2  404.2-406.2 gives -0.11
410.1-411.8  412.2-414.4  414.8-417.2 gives 0.01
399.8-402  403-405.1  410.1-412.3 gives 0.09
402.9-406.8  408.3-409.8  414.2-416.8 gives -0.13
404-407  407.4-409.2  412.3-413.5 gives -0.11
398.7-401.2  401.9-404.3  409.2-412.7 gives -0.06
